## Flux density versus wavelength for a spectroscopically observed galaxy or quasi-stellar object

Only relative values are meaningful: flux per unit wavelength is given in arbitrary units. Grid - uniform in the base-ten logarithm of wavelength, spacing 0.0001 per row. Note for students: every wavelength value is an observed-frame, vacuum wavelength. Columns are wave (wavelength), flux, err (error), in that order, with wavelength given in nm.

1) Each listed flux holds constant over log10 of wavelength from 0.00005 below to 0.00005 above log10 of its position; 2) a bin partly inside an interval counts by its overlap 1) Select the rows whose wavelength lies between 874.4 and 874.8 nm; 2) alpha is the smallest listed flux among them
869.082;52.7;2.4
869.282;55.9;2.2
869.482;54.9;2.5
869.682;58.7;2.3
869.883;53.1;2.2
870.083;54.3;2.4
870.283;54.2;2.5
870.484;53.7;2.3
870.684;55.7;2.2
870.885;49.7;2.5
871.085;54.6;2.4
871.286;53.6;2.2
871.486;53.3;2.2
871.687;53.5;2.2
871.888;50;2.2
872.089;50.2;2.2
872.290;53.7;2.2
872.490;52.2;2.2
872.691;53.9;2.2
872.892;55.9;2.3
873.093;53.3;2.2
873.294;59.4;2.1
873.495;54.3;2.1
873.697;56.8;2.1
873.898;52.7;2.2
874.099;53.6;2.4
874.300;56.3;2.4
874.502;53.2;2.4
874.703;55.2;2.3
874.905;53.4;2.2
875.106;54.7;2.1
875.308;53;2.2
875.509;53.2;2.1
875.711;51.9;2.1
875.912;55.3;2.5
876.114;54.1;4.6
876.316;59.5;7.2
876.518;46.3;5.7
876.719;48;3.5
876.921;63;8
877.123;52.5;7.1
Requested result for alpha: 53.2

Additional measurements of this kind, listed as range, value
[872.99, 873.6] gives 53.3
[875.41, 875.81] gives 51.9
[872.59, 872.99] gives 53.9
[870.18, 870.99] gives 49.7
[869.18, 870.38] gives 53.1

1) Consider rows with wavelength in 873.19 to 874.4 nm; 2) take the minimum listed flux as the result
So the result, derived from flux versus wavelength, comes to 52.7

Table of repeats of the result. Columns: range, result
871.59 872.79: 50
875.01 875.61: 53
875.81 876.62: 46.3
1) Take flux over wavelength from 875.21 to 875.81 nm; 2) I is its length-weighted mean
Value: 52.7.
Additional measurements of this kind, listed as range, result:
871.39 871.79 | 53.3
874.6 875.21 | 54.4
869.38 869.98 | 55.6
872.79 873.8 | 55.9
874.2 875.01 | 54.5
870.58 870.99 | 52.8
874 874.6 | 54.3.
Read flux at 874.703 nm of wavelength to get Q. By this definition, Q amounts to 55.2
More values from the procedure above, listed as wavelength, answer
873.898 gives 52.7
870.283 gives 54.2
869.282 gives 55.9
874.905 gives 53.4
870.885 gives 49.7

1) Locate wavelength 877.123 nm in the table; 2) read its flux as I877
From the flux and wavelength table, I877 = 52.5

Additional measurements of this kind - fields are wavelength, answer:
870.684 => 55.7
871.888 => 50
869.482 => 54.9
